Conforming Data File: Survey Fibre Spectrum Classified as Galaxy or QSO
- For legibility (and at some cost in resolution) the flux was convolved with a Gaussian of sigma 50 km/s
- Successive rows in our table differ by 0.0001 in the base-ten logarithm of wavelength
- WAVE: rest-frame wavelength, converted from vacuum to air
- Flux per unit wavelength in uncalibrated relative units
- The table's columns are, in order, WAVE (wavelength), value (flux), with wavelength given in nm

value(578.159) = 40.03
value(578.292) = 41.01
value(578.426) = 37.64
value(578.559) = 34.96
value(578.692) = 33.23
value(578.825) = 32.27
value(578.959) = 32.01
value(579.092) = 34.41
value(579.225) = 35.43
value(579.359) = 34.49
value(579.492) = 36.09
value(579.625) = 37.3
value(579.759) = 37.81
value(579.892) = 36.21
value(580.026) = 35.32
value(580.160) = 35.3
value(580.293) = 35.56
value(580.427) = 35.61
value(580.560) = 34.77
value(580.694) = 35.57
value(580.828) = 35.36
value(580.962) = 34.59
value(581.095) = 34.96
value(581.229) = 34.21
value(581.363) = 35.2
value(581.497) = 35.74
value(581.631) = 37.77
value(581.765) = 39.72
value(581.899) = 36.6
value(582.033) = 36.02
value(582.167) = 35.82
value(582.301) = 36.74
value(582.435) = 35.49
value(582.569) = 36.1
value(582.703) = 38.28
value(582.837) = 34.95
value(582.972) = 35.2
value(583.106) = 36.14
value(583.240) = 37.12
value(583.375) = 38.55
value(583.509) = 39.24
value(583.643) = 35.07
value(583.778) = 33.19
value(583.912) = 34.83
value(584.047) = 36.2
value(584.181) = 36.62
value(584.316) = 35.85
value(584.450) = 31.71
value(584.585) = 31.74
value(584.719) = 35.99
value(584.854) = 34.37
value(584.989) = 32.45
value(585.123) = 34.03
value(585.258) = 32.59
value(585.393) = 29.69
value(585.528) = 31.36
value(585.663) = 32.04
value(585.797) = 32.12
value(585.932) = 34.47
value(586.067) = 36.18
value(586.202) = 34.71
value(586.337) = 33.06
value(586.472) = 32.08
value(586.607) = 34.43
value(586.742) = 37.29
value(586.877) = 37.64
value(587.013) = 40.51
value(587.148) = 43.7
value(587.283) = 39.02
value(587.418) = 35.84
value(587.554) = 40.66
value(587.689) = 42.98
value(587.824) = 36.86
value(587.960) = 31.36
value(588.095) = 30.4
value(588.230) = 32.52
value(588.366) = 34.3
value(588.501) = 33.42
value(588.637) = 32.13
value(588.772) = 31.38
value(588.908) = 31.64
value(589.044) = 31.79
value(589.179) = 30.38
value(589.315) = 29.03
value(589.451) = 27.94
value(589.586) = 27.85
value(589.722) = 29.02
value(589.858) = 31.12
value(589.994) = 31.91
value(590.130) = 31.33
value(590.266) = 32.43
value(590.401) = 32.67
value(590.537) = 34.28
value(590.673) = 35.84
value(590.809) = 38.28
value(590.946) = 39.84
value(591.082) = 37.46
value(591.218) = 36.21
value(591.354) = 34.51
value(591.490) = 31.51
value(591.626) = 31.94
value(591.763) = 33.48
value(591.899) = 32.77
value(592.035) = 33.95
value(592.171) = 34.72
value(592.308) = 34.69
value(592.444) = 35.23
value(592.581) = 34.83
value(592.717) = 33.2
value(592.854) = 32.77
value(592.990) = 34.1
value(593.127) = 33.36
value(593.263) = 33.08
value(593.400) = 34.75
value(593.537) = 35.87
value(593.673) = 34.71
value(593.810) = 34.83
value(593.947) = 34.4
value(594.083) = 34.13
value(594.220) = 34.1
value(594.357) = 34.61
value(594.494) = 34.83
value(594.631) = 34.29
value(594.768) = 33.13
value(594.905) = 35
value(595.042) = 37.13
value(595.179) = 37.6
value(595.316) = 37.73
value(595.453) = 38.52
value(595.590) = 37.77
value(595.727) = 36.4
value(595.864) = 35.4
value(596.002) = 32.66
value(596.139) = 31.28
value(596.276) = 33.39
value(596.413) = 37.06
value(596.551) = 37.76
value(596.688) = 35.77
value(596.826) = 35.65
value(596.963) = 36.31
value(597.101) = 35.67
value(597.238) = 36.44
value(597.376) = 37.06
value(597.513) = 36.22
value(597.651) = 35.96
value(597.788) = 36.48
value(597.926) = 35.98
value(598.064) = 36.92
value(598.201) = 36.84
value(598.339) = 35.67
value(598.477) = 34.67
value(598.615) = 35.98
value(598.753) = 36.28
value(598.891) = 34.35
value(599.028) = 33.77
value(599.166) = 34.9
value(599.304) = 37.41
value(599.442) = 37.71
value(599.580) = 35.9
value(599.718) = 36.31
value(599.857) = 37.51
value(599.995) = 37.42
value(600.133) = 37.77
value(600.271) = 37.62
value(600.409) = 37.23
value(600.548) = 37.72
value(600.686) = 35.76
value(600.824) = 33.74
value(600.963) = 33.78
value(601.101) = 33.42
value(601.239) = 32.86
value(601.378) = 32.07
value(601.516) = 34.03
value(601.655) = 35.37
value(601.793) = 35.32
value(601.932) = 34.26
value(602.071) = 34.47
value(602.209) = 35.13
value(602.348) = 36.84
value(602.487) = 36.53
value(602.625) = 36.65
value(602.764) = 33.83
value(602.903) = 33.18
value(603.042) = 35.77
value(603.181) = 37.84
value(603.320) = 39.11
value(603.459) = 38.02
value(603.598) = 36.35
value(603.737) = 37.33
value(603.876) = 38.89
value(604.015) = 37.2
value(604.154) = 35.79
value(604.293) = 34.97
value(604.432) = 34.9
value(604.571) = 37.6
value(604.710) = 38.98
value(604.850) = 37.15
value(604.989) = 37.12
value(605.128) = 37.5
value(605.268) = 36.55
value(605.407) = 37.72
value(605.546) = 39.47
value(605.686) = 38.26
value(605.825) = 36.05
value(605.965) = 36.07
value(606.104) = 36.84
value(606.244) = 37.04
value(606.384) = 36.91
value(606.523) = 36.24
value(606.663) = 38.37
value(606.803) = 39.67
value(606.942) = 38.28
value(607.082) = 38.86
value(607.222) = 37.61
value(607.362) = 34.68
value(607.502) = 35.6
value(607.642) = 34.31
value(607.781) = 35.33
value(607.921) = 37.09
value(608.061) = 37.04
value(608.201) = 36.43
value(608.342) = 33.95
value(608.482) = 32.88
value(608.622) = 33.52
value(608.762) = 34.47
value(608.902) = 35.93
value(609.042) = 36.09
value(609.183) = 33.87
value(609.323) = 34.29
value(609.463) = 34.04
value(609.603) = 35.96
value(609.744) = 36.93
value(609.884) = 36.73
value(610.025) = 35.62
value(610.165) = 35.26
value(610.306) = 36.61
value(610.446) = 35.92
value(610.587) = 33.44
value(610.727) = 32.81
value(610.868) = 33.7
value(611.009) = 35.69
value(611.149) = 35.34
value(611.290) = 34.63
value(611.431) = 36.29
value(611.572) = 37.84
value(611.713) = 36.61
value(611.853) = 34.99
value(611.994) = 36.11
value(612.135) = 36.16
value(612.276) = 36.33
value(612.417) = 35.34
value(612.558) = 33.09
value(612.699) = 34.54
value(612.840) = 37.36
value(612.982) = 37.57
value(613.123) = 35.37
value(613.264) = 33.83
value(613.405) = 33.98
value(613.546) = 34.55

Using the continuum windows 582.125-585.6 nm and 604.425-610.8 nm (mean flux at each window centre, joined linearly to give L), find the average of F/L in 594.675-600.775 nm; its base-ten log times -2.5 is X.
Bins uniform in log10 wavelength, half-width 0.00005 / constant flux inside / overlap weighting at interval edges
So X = -0.01 mag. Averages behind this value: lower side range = 35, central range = 36.1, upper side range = 36.2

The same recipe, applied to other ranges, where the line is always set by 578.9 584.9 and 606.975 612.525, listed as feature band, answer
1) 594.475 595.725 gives -0.02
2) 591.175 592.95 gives 0.06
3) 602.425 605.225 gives -0.04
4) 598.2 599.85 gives -0.01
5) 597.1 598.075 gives -0.02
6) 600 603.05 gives 0.01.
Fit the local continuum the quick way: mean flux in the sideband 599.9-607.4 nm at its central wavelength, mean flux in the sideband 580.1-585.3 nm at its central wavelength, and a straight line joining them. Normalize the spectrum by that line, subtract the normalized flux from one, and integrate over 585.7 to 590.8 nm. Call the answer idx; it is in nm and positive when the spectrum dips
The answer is 0.26 nm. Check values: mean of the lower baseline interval 35.5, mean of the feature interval 33.9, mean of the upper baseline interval 36.5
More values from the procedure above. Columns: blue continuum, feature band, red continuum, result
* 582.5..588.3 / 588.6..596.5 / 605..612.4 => 0.36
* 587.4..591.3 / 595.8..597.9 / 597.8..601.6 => -0.03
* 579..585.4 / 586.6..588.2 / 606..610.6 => -0.09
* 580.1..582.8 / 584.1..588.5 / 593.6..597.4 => 0.11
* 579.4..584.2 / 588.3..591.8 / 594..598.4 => 0.31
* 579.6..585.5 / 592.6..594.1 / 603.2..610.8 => 0.07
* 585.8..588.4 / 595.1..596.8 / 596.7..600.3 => 0.01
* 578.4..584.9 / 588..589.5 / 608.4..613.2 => 0.17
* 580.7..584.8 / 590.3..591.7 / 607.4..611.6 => 0.02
